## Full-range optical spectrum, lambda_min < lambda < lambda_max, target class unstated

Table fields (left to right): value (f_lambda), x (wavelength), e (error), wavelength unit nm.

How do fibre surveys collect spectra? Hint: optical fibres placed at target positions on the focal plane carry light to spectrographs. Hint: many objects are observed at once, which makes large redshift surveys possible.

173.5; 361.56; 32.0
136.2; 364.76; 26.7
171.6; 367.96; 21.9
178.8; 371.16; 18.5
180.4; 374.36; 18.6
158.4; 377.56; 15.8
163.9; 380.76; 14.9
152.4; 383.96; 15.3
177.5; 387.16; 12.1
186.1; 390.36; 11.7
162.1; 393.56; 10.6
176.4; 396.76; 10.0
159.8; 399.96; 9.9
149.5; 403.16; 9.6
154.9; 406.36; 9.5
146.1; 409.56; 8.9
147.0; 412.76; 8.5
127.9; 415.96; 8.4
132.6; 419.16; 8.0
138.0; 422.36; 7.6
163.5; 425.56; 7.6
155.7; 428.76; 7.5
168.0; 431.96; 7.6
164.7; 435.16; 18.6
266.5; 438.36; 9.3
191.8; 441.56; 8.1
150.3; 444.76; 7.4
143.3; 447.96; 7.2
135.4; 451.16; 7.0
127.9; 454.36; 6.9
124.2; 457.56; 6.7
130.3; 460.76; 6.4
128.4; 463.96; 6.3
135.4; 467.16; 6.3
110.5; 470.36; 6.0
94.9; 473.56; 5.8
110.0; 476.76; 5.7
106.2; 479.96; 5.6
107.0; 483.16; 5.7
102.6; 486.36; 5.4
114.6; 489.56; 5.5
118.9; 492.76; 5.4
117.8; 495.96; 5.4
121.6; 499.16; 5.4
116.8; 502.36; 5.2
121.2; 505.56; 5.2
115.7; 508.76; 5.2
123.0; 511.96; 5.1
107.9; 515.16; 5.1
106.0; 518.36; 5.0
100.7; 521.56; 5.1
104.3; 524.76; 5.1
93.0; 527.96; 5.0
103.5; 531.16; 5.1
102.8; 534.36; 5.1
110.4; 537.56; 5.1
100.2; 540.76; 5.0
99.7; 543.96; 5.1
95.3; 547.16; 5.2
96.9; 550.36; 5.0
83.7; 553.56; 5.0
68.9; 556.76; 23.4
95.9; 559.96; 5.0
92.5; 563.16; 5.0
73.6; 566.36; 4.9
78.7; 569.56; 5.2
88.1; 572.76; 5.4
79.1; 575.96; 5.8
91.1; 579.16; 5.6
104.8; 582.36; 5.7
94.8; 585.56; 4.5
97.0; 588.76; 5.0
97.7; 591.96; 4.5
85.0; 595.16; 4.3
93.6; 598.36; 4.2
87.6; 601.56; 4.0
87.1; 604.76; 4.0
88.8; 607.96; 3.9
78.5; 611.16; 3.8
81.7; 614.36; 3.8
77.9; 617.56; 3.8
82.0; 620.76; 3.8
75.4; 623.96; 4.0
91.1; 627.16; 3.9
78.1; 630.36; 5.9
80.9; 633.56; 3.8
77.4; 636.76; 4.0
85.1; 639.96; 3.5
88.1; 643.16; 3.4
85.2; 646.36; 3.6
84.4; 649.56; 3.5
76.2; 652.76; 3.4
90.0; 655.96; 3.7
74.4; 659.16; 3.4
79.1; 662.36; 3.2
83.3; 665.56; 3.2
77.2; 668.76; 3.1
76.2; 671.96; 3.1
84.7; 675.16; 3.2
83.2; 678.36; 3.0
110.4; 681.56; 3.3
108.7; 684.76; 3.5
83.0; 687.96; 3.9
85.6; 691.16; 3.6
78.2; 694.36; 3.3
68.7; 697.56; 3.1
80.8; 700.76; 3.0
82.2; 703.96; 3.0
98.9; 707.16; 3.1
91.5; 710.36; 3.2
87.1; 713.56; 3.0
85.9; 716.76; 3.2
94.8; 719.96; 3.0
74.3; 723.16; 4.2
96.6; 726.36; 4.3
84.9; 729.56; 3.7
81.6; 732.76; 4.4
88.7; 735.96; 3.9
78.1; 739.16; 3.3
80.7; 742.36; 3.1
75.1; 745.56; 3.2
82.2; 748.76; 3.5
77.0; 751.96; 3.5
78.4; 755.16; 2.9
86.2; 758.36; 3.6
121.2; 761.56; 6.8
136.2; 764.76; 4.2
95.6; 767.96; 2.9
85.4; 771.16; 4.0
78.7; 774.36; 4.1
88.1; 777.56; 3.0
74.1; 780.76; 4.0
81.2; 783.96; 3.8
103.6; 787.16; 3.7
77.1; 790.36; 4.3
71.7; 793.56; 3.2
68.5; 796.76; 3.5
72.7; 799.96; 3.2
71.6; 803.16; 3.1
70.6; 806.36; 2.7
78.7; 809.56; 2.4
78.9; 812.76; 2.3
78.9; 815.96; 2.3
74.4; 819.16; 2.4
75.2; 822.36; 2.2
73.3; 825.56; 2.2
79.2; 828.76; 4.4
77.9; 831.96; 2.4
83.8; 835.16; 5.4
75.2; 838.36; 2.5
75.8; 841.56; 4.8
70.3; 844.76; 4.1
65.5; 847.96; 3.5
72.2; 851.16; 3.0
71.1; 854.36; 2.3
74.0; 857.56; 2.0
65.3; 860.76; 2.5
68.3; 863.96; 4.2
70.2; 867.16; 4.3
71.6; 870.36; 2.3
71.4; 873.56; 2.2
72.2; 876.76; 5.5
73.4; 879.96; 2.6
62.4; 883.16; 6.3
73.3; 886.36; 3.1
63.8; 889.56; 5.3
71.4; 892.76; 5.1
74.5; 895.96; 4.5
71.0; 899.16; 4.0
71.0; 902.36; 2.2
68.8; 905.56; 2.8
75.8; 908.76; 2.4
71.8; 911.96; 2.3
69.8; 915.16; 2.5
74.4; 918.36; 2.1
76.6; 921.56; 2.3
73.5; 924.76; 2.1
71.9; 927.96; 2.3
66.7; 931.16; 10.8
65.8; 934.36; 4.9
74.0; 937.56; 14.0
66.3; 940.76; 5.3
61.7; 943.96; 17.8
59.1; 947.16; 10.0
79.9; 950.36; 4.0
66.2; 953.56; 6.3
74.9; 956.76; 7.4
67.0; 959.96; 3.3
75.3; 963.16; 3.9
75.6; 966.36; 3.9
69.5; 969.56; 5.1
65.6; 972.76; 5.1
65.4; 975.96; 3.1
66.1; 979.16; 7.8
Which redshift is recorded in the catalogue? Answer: 0.57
